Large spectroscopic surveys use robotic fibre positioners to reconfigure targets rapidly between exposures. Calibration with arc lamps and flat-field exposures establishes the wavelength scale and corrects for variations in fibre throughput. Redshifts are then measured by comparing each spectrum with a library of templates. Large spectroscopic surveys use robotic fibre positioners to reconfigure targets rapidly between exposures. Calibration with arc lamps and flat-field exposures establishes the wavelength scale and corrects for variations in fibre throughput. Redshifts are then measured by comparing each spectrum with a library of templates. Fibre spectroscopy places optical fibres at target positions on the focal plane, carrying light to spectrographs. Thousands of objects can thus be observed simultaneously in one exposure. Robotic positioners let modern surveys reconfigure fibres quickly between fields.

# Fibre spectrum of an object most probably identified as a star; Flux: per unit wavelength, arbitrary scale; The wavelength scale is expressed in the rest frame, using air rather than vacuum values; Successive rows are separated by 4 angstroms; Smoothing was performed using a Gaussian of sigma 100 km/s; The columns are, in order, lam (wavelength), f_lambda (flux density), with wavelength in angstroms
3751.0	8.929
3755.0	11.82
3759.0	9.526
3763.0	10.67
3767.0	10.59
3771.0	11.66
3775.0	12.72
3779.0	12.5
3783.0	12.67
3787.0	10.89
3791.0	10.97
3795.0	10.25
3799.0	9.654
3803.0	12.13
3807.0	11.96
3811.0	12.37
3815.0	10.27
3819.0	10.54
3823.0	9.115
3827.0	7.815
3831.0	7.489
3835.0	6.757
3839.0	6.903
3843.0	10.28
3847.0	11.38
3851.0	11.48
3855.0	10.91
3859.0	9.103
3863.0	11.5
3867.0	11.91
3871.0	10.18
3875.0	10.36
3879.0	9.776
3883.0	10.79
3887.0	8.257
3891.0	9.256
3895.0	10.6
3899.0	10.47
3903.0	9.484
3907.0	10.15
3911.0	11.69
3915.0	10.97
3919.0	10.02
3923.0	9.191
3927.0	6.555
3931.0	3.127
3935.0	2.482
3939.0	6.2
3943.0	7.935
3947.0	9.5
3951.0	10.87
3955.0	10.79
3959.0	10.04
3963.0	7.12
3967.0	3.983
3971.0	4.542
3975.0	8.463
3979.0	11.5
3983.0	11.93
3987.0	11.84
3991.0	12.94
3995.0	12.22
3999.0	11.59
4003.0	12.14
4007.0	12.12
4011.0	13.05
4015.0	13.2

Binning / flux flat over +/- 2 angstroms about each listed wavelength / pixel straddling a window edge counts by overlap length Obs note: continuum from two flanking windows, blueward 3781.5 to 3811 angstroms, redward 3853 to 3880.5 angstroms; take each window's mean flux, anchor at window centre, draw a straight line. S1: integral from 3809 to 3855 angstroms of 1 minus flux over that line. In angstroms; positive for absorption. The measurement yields 5.7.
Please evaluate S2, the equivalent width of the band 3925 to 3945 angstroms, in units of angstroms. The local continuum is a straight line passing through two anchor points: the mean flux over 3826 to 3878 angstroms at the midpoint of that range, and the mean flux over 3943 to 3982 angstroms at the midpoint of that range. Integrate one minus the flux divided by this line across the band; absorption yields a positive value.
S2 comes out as 8.1 angstroms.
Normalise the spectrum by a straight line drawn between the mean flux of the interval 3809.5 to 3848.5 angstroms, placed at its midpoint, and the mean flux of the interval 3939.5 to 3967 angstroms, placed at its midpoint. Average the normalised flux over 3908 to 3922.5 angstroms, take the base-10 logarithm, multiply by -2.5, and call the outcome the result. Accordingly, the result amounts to -0.19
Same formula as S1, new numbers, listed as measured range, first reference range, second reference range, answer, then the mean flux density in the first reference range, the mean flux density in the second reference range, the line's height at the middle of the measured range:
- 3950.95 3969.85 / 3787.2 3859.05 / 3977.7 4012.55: 5.7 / 10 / 12.1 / 11.7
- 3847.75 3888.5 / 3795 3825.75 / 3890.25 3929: -1.0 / 10.7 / 9.86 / 10.2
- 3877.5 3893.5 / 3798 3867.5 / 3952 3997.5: 0.6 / 10.1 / 9.63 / 9.9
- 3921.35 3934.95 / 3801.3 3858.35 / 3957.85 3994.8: 5.5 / 9.93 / 9.28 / 9.49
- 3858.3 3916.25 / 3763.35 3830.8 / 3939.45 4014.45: 1.1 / 10.9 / 10.1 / 10.5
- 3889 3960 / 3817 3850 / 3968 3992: 4.6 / 8.87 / 9.83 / 9.46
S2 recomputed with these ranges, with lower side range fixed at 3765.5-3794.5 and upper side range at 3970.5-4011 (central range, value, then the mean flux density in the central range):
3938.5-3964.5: 5.1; 9.11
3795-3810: 0.6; 11.2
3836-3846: 2.5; 8.69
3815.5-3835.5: 5.1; 8.61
